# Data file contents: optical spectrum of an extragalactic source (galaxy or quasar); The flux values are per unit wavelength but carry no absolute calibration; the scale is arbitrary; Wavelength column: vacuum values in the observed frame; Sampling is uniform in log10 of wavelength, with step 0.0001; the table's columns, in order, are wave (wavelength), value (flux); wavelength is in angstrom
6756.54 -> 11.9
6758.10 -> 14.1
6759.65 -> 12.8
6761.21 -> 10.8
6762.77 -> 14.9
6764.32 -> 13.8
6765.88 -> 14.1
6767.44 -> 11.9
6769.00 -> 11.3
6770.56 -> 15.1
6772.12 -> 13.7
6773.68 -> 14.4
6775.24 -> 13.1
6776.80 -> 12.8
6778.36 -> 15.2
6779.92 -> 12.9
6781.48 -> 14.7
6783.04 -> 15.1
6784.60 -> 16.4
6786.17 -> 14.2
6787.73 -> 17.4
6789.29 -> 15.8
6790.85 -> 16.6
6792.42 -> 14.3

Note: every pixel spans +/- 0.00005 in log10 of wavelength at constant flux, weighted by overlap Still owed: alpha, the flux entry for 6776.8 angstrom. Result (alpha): 12.8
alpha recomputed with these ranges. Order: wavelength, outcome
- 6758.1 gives 14.1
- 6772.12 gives 13.7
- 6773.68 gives 14.4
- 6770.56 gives 15.1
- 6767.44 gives 11.9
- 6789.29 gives 15.8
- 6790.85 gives 16.6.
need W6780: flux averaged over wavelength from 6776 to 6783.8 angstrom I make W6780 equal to 14.1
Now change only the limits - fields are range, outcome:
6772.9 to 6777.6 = 13.4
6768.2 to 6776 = 13.5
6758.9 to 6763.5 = 12.8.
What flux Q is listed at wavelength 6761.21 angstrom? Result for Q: 10.8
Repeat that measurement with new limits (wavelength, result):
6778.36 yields 15.2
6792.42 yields 14.3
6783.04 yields 15.1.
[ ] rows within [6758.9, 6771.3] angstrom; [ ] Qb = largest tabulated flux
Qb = 15.1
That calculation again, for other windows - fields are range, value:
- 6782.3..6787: 16.4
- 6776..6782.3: 15.2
